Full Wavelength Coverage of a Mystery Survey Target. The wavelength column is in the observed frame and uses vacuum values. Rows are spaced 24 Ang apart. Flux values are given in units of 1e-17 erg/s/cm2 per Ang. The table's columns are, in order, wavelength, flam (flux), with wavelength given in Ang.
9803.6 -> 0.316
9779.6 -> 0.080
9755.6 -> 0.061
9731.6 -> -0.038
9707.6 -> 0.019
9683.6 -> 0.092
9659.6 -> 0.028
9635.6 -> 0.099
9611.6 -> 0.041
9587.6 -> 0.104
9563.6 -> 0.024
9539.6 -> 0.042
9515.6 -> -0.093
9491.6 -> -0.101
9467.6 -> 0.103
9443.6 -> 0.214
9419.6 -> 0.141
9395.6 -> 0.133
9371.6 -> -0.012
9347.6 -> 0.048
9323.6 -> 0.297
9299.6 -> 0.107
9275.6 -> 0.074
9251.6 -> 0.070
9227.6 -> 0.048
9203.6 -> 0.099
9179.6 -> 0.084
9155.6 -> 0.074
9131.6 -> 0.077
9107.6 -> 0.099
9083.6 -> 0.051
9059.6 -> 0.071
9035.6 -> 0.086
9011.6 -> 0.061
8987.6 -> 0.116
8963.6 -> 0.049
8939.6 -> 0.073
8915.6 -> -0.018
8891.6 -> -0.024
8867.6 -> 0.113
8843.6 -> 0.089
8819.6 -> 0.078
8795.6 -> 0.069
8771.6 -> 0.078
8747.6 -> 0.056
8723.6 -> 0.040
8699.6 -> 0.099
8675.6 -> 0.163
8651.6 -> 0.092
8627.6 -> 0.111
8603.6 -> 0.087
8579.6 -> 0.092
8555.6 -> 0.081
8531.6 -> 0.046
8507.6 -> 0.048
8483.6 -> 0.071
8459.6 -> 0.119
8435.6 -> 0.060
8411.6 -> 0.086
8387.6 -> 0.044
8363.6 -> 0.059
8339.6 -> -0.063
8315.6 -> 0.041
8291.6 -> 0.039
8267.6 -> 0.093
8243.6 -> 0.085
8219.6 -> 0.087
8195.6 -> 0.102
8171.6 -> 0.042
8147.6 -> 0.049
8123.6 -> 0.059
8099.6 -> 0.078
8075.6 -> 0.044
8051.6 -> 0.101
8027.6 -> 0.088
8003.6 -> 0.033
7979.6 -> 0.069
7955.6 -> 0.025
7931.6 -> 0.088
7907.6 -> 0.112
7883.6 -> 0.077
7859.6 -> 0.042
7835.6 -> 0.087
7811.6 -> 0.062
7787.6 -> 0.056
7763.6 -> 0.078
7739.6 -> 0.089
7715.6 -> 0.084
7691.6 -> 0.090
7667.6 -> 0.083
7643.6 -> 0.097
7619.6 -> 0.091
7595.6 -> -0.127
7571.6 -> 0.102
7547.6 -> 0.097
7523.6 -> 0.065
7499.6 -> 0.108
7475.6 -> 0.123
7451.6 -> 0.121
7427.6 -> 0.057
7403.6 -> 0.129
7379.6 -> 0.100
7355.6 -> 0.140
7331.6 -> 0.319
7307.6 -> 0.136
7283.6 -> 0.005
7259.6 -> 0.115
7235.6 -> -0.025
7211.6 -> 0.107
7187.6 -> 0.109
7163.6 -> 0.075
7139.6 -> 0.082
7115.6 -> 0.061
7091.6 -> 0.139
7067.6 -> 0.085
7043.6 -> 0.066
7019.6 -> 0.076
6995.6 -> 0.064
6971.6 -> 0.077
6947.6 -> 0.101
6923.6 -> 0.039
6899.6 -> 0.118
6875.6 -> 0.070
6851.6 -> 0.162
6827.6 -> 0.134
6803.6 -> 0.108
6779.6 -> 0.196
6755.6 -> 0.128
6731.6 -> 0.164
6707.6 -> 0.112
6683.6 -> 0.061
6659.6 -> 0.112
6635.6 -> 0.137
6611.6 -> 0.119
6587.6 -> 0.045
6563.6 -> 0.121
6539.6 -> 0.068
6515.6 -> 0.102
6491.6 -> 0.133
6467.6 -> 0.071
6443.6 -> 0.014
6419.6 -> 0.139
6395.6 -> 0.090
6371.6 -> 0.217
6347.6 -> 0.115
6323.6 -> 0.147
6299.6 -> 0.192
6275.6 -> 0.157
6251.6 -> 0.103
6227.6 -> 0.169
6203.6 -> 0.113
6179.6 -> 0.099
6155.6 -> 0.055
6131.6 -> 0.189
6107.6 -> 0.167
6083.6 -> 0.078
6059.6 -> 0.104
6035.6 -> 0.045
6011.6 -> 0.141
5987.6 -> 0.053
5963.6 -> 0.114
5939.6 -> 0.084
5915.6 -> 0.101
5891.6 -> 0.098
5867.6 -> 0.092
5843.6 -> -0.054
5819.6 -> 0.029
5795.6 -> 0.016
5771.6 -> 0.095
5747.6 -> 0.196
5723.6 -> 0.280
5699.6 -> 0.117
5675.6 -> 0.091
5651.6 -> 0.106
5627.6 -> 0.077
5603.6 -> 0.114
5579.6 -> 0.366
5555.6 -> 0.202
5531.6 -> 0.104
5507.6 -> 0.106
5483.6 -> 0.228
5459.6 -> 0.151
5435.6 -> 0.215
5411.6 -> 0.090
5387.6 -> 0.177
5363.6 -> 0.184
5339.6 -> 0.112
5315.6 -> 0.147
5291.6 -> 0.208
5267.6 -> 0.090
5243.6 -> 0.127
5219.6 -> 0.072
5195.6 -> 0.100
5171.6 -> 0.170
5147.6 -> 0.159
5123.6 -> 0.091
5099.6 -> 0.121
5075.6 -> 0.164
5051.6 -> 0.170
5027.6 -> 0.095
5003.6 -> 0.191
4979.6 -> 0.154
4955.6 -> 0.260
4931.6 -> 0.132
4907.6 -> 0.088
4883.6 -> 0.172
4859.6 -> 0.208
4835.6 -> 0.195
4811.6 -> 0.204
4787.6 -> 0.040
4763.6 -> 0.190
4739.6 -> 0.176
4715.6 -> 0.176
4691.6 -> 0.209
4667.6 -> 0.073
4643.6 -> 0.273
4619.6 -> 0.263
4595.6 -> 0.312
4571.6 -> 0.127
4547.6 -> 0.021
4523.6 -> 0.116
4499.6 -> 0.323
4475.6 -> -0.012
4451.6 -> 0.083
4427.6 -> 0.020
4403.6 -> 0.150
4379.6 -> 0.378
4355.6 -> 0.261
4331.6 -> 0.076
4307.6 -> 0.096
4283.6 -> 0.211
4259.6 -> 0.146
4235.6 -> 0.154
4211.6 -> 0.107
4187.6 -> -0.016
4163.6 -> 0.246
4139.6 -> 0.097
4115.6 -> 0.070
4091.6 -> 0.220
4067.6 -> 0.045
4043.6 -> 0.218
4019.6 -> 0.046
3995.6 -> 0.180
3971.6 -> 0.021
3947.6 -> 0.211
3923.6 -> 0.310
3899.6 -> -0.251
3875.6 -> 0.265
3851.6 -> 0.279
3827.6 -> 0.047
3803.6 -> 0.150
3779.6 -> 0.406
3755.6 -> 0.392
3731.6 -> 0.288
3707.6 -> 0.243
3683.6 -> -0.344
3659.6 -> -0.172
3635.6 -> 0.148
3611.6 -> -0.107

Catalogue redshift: 0.12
